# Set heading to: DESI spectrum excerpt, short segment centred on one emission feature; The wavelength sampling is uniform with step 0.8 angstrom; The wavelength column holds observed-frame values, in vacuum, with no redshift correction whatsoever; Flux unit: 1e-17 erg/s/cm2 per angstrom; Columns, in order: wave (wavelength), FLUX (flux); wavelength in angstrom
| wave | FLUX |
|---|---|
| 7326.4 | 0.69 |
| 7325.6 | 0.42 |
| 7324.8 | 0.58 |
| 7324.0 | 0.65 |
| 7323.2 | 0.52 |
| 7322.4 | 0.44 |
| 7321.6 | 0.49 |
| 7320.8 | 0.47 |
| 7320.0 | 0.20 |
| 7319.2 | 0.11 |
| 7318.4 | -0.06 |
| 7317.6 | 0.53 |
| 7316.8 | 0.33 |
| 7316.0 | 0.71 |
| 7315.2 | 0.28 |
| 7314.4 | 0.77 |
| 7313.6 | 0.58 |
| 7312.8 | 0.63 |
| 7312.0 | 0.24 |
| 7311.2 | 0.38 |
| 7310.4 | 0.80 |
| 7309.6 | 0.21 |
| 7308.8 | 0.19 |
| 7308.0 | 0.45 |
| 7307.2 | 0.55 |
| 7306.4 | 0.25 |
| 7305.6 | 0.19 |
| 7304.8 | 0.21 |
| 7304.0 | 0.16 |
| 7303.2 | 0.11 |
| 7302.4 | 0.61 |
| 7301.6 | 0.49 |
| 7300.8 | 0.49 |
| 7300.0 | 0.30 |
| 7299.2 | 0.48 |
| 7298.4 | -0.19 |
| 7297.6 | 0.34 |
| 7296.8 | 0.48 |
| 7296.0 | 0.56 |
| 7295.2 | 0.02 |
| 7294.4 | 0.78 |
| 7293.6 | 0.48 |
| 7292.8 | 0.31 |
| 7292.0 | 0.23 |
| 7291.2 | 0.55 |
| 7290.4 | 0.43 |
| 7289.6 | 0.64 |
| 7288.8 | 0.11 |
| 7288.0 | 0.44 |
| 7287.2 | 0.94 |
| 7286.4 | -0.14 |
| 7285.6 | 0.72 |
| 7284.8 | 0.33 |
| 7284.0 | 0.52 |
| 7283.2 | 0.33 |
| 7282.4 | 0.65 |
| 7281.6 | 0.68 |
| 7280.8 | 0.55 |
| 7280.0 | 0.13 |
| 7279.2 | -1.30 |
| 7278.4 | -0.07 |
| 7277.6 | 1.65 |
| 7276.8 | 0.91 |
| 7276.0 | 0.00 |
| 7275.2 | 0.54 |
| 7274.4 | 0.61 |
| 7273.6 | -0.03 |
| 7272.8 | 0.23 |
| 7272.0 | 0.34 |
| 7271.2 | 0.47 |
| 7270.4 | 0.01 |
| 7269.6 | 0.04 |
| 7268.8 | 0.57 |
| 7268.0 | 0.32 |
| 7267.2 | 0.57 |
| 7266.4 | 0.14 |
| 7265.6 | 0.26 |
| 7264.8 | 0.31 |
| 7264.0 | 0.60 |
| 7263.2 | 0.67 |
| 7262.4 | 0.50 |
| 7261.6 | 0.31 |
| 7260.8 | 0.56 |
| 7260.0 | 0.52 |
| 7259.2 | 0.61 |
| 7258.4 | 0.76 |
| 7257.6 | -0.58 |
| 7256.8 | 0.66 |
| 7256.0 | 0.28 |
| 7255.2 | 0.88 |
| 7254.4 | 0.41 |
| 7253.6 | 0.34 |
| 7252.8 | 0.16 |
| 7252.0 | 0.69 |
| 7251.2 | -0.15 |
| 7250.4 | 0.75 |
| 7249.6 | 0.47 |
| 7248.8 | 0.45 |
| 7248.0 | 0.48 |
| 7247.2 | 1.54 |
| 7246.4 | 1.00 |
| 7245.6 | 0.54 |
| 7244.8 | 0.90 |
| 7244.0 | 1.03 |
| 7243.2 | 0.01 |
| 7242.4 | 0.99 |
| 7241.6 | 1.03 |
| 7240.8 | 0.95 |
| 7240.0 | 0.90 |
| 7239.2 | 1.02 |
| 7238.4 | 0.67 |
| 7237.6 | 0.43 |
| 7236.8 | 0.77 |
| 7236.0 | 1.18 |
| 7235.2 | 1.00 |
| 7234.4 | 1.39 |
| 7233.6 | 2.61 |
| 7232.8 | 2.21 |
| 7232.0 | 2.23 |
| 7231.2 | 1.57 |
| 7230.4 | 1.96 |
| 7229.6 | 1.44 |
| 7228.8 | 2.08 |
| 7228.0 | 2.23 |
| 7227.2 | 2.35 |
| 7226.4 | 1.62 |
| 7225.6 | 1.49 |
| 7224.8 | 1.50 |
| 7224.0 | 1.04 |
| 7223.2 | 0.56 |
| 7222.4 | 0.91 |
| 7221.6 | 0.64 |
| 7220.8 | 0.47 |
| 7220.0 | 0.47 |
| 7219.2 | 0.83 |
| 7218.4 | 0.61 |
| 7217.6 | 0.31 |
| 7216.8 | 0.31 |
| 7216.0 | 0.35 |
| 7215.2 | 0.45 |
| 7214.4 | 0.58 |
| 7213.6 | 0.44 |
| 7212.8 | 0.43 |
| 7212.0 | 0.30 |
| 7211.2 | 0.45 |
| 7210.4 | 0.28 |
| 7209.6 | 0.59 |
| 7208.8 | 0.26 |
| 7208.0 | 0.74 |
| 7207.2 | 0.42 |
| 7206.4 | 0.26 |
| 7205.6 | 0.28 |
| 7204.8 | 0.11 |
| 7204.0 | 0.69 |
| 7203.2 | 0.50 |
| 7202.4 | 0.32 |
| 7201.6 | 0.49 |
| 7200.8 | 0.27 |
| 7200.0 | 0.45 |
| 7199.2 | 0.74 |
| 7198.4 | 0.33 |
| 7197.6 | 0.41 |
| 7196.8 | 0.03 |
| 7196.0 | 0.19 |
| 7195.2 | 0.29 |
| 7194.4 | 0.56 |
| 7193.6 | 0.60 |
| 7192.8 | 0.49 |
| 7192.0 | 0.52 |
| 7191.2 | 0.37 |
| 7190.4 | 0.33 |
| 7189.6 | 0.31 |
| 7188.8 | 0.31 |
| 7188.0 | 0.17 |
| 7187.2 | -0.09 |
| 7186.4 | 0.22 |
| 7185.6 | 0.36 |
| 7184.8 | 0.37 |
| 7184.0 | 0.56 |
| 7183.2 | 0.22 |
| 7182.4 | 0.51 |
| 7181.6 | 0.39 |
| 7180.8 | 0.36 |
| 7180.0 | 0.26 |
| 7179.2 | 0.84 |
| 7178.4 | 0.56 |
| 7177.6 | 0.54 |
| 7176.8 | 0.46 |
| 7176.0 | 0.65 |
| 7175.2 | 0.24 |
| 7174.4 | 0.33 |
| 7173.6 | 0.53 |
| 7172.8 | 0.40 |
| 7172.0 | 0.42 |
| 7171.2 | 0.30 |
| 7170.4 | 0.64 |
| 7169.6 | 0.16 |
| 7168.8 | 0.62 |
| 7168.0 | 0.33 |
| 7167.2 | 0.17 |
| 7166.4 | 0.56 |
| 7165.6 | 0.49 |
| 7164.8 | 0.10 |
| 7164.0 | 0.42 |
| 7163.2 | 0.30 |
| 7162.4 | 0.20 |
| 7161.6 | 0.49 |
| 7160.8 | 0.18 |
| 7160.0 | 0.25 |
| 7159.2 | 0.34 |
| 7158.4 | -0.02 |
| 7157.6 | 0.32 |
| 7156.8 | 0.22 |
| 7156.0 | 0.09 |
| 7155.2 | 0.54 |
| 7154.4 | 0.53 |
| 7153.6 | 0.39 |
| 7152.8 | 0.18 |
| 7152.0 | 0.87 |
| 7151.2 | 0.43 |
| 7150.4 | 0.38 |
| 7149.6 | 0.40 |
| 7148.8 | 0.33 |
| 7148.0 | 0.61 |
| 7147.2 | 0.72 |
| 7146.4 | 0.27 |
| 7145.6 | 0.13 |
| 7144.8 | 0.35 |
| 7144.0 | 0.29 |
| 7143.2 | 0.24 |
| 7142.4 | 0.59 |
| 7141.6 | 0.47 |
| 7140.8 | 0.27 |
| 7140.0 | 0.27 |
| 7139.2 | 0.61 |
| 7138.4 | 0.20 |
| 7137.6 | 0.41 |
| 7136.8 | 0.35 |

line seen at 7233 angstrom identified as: [O II] 3727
